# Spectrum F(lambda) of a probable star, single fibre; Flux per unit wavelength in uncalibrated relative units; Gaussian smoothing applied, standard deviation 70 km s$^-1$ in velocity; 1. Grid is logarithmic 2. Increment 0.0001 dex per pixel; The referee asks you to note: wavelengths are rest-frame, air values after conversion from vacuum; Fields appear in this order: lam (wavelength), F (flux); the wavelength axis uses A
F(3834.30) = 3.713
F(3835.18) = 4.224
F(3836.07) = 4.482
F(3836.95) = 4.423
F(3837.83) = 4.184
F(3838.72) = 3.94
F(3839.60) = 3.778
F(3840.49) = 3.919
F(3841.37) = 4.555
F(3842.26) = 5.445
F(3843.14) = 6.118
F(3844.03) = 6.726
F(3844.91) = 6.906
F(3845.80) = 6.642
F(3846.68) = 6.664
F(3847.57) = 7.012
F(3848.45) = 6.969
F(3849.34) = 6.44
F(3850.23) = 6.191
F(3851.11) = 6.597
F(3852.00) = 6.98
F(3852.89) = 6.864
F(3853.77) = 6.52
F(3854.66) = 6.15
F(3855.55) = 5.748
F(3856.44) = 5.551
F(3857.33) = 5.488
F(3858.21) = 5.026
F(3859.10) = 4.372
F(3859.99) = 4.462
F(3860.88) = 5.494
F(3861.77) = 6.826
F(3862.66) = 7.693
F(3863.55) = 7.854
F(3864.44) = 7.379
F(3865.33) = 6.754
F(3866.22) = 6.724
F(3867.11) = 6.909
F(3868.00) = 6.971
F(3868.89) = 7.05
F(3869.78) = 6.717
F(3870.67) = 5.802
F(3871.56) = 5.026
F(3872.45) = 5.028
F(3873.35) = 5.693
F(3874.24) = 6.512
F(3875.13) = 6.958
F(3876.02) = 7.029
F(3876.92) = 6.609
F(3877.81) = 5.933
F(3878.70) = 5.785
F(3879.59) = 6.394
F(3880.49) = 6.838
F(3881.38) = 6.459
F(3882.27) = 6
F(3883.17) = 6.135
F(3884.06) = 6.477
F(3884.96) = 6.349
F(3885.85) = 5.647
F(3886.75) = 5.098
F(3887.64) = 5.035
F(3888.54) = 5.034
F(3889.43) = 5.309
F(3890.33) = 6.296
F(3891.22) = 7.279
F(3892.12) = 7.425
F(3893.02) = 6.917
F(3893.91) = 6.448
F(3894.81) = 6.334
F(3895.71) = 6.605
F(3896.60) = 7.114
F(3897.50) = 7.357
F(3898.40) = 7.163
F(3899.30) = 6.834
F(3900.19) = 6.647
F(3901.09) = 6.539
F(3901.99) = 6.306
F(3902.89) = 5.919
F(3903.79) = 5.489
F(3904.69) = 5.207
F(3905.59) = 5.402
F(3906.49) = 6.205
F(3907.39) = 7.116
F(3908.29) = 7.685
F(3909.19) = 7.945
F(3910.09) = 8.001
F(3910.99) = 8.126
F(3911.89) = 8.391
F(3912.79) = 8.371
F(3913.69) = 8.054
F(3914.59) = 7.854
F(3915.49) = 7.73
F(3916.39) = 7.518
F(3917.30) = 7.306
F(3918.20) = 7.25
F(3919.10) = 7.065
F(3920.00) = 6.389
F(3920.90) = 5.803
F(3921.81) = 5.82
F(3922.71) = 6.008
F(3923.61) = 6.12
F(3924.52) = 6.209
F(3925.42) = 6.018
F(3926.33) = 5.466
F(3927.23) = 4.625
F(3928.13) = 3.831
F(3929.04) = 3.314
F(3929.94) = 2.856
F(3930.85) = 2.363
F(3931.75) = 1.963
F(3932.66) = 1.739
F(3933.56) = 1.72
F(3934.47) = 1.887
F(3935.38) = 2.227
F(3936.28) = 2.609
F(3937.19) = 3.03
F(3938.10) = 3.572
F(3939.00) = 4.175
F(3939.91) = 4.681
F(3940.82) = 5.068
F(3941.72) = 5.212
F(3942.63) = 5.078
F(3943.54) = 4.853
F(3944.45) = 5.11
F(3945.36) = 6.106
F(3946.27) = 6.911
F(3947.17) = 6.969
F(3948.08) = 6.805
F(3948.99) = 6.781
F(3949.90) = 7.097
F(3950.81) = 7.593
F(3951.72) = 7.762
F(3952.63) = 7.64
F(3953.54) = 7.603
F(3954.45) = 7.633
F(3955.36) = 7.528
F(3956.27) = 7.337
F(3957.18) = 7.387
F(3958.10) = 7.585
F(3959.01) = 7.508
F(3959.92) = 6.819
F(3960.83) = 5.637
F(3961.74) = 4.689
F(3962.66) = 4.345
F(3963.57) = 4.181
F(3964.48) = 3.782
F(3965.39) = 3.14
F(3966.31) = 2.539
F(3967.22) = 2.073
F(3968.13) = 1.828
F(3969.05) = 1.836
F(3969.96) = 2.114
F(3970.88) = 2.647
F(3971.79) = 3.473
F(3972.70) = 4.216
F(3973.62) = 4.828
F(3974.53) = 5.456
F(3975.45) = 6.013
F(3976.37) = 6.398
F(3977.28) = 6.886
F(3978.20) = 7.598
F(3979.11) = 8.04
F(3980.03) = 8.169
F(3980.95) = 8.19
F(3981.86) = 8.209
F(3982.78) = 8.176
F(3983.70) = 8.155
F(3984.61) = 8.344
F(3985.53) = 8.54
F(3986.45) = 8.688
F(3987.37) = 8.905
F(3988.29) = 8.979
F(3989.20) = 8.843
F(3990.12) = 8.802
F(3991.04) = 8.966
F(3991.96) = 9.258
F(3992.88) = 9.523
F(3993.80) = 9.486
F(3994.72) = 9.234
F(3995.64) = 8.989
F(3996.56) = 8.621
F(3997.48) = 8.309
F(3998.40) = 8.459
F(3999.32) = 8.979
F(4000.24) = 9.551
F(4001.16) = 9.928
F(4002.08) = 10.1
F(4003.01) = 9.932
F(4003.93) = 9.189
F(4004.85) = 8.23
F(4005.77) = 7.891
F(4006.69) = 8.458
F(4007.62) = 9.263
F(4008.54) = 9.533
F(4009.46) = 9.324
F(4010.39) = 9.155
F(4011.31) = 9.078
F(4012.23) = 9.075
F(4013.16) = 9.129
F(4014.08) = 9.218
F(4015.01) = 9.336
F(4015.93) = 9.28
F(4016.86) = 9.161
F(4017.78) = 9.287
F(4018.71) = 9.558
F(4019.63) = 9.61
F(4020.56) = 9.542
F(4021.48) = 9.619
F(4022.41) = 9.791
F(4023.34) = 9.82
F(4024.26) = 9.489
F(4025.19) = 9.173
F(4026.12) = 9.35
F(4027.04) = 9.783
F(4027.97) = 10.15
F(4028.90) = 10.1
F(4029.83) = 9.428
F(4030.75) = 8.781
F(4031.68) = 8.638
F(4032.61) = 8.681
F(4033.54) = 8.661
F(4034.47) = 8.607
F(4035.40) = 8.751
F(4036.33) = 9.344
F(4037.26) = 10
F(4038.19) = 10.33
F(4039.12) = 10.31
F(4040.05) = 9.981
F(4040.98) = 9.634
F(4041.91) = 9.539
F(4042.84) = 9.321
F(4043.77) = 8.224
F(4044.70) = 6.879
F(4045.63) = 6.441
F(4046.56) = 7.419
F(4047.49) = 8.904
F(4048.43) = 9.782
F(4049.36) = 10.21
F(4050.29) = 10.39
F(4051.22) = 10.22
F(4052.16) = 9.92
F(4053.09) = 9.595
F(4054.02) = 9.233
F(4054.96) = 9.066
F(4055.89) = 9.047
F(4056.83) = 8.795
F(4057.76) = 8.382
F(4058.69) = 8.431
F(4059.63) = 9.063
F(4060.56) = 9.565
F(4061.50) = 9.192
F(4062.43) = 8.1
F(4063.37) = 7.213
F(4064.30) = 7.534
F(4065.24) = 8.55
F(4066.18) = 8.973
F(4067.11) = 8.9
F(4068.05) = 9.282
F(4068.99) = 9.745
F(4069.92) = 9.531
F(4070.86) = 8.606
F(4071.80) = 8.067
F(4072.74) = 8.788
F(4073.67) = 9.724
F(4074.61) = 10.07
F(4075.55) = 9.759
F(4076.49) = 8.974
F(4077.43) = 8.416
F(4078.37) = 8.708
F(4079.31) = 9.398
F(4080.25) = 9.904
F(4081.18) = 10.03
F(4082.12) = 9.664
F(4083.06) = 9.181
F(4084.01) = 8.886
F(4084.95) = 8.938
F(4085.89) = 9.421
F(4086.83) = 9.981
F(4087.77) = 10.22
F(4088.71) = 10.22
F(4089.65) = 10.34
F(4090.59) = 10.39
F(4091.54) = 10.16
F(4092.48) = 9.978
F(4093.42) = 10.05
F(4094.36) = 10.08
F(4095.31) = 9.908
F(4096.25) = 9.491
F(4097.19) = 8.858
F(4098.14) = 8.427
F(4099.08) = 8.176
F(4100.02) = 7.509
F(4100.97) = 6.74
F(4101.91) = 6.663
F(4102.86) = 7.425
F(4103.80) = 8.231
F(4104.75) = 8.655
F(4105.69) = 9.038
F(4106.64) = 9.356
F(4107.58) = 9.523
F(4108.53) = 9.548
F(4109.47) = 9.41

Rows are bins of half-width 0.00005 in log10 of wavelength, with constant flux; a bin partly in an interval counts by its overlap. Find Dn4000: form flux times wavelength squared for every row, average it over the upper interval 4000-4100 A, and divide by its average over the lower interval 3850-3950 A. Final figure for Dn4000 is 1.68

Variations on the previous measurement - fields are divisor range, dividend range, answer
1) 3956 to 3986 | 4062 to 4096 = 1.75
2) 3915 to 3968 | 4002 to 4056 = 1.83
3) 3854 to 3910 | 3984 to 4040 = 1.56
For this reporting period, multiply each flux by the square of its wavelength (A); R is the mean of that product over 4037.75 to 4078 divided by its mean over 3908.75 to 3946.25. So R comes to 1.81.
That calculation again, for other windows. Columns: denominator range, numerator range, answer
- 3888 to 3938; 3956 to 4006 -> 1.25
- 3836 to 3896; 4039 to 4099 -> 1.68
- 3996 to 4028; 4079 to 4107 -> 1.03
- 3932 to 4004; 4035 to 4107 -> 1.49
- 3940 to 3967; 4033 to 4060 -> 1.58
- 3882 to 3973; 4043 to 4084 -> 1.71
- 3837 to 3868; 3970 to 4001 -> 1.38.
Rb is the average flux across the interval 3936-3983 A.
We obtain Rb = 5.59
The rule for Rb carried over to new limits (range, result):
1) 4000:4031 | 9.37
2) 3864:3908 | 6.34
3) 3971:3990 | 7.25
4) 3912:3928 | 6.66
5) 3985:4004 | 9.1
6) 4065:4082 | 9.21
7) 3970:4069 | 8.71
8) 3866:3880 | 6.32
